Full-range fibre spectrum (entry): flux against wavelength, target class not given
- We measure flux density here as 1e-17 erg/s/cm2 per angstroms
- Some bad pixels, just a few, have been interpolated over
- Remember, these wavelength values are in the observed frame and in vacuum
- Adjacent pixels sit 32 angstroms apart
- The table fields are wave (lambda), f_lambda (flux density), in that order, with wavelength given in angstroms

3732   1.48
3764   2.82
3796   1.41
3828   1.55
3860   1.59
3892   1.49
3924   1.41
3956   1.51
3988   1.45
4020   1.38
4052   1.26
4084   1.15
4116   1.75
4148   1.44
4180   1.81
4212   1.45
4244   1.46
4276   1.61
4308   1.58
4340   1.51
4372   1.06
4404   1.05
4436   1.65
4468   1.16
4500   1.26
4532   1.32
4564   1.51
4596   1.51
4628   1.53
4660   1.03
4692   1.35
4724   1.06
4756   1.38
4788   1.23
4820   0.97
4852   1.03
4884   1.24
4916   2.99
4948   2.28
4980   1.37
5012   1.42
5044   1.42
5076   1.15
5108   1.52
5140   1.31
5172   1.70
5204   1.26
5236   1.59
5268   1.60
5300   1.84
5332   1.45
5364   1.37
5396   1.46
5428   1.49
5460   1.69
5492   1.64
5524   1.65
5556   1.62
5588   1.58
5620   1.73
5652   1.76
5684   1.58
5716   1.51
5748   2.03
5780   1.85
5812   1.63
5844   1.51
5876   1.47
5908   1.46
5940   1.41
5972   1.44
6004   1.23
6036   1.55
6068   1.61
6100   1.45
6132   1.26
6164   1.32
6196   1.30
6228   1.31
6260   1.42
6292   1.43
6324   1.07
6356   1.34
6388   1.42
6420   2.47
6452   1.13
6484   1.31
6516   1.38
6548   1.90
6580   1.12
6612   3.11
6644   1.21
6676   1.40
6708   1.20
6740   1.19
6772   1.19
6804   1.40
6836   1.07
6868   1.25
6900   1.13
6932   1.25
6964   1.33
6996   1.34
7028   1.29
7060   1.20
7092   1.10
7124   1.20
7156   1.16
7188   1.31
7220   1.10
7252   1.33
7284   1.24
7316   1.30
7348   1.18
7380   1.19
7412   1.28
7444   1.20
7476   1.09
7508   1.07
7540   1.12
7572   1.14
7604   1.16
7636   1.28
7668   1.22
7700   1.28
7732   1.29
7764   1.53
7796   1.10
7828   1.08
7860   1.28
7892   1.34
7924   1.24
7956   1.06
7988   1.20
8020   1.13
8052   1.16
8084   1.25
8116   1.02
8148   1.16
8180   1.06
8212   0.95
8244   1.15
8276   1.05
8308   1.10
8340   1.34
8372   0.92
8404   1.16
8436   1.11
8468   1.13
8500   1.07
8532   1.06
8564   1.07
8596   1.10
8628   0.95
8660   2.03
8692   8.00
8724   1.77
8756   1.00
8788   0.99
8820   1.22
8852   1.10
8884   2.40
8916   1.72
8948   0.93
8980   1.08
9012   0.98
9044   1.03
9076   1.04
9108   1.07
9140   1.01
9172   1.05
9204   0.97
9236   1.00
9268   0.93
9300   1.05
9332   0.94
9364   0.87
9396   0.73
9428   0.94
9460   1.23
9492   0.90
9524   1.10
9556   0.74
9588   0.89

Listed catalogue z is 0.32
